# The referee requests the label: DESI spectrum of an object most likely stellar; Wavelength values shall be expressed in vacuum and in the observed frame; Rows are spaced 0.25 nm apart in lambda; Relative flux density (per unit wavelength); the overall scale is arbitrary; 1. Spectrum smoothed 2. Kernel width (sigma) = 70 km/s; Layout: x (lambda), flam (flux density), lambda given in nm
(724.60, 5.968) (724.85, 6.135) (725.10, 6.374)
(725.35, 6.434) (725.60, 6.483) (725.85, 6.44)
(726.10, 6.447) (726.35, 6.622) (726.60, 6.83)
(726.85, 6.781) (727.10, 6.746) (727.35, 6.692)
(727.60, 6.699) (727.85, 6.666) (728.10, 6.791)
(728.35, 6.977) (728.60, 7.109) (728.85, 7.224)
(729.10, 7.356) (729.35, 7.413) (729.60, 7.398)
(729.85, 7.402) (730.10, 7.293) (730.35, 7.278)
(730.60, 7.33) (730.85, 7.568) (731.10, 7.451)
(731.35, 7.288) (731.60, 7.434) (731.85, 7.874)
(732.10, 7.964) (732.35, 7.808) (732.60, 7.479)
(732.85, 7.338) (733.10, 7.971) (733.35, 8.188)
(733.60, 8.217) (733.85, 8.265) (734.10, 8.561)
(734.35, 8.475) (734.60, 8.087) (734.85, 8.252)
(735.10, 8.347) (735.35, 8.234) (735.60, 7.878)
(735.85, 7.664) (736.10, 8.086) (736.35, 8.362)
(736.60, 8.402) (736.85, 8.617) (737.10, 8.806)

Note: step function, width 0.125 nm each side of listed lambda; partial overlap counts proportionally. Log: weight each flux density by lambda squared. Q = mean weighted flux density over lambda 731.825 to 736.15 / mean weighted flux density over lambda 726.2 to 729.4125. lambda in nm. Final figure 1.18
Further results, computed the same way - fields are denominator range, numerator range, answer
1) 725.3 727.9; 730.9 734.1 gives 1.20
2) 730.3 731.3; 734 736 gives 1.12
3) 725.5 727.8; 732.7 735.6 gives 1.25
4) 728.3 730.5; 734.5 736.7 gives 1.14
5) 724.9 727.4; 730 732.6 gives 1.16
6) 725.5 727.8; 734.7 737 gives 1.27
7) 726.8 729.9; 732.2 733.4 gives 1.12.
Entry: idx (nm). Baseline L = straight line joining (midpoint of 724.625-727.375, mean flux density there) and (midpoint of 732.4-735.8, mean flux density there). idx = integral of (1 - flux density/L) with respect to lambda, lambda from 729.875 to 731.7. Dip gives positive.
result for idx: 0.02 nm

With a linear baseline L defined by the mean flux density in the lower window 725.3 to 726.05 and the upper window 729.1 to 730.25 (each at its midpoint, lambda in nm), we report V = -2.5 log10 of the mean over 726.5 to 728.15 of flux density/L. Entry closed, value 0.014 mag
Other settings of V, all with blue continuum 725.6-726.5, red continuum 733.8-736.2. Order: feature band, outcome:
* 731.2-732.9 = 0.00 mag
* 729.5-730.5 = -0.01 mag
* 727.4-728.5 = 0.01 mag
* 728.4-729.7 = -0.03 mag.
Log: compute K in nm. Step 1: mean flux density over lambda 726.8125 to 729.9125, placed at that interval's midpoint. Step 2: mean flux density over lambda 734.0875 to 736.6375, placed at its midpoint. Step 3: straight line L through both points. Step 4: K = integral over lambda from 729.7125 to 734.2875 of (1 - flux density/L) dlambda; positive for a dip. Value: -0.05 nm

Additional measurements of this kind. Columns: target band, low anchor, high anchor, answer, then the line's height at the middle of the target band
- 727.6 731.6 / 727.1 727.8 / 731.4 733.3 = -0.05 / 7.14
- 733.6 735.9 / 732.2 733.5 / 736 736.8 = -0.04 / 8.06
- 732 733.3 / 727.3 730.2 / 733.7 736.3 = 0.01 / 7.78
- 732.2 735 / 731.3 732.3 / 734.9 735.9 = -0.06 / 7.88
